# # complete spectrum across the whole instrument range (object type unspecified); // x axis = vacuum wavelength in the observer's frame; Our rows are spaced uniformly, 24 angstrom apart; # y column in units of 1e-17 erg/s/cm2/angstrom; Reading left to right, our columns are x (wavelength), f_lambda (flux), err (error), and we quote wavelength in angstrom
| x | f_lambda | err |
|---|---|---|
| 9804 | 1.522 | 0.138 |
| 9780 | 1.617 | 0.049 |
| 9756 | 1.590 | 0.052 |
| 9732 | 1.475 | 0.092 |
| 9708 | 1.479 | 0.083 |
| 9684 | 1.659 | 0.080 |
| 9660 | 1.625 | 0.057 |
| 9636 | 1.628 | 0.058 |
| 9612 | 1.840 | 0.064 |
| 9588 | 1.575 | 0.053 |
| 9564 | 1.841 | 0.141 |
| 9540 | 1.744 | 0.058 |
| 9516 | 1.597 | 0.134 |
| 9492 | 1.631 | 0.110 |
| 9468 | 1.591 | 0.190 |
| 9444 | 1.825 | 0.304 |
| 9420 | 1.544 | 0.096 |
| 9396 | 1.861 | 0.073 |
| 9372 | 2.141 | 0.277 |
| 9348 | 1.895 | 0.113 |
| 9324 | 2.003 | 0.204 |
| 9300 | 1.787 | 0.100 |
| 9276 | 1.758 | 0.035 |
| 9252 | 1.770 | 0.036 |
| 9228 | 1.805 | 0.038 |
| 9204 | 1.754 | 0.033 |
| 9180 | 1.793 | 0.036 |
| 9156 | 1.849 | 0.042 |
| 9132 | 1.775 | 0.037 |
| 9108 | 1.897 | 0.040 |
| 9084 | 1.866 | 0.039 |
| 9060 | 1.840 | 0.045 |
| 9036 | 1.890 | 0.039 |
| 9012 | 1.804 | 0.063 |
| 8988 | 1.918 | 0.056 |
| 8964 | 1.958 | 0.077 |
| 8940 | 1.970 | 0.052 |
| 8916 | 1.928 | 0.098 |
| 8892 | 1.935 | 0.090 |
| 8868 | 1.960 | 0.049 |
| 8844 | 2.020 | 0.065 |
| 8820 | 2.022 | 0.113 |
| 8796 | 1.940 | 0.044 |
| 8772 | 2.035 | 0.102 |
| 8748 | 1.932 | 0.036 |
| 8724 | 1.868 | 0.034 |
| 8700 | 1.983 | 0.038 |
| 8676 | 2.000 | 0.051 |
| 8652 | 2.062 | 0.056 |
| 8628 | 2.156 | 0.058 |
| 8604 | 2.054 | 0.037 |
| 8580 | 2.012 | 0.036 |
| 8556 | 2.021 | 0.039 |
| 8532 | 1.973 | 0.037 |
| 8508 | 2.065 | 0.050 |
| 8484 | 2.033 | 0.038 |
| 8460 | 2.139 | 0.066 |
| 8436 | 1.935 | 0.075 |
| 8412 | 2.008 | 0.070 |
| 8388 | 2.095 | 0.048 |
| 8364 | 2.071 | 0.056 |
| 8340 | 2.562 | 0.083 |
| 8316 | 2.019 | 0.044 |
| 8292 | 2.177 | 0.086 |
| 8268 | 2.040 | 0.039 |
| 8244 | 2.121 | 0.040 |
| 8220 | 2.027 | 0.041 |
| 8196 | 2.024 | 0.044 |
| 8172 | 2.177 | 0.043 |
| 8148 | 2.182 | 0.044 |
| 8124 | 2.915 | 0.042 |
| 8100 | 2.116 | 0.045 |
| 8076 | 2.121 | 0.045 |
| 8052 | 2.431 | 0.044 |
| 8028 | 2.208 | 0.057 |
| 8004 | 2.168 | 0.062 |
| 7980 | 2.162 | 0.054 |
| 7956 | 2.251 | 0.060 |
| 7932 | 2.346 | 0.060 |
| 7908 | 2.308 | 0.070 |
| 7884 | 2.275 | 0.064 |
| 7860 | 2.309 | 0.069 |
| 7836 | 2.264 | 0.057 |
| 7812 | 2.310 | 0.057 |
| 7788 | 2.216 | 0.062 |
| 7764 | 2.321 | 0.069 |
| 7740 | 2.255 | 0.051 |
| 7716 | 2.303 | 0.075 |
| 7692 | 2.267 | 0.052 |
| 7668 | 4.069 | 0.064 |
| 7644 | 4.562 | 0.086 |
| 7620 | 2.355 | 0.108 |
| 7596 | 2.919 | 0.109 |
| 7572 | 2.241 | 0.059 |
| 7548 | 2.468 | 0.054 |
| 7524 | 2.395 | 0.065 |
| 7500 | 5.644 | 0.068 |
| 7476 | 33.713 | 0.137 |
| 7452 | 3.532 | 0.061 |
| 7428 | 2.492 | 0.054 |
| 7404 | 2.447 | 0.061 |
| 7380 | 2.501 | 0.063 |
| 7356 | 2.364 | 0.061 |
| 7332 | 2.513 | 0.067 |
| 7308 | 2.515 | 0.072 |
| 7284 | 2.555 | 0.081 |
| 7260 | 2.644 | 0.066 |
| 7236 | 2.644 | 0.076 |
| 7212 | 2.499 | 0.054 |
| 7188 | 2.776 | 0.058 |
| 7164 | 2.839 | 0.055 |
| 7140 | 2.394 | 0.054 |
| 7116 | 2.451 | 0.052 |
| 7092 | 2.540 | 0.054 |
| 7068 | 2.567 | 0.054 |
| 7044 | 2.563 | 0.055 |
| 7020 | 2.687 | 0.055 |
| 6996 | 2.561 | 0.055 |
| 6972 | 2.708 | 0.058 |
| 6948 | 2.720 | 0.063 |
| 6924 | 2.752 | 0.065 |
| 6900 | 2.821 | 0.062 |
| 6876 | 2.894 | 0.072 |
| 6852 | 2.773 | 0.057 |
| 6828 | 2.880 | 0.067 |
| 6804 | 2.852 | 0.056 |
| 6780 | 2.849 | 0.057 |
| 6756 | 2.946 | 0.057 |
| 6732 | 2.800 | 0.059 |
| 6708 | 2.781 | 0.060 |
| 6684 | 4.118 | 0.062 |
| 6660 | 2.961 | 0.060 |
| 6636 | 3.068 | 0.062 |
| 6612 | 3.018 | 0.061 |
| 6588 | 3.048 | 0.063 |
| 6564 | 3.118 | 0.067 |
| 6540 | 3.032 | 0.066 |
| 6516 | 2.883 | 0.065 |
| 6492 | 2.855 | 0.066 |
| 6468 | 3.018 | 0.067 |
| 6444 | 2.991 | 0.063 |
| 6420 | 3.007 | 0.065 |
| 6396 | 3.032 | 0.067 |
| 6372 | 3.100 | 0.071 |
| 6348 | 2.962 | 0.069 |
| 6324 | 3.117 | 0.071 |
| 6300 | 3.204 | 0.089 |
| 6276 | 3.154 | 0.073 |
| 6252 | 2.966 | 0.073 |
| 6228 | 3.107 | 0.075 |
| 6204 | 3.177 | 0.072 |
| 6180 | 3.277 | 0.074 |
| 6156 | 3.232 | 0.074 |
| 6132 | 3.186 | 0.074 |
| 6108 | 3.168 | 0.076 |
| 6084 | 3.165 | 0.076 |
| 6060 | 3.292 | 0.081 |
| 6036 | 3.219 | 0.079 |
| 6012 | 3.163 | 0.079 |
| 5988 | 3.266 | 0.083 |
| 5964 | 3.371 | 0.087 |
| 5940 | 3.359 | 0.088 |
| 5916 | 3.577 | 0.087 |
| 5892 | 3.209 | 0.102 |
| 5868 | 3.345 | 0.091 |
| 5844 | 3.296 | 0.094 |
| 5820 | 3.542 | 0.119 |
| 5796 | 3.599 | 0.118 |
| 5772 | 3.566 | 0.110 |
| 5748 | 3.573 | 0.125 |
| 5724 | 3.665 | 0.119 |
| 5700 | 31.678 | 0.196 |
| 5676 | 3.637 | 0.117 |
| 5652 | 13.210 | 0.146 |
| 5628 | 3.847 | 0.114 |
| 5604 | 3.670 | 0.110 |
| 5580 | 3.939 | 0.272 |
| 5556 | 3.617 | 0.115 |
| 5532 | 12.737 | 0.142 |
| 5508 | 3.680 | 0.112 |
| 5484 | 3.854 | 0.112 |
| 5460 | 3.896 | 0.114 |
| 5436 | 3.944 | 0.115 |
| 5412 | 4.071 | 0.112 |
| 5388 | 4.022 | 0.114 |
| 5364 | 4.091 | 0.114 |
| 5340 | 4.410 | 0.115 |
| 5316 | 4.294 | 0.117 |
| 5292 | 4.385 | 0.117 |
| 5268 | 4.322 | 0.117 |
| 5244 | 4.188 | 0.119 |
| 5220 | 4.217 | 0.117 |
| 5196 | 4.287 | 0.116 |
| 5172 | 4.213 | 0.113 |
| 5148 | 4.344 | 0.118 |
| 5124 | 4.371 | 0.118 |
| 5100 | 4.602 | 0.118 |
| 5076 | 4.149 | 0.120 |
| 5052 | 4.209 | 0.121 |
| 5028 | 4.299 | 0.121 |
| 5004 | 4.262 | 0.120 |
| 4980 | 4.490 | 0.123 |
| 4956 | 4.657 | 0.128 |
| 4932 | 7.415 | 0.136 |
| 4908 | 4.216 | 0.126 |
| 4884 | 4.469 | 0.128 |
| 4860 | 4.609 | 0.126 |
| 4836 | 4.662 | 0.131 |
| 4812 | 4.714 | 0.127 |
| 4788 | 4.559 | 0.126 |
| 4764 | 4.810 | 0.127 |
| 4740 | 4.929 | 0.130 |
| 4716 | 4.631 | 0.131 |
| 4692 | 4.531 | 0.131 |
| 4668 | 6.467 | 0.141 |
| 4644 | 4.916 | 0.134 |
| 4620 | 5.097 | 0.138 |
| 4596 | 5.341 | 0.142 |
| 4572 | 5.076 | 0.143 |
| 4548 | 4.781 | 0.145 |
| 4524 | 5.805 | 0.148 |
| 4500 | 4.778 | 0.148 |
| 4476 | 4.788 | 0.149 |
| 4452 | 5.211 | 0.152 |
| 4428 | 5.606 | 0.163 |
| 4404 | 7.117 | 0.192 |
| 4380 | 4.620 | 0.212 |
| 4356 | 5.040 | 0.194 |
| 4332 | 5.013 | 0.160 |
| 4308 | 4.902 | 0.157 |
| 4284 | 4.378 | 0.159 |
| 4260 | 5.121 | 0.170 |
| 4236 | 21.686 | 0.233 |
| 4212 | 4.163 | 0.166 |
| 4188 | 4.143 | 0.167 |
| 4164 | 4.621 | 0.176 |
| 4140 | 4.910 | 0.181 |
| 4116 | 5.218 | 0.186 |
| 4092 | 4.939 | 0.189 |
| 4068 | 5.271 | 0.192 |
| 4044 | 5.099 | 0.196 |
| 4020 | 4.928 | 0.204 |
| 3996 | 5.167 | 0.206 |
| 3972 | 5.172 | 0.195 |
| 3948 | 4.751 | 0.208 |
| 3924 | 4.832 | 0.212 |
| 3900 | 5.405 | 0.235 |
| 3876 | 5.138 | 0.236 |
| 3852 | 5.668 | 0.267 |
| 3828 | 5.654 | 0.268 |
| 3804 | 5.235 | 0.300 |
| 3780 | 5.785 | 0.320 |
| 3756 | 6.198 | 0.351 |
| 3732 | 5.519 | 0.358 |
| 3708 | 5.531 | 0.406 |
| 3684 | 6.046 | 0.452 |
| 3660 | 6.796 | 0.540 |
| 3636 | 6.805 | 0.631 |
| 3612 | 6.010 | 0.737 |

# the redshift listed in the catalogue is 0.14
